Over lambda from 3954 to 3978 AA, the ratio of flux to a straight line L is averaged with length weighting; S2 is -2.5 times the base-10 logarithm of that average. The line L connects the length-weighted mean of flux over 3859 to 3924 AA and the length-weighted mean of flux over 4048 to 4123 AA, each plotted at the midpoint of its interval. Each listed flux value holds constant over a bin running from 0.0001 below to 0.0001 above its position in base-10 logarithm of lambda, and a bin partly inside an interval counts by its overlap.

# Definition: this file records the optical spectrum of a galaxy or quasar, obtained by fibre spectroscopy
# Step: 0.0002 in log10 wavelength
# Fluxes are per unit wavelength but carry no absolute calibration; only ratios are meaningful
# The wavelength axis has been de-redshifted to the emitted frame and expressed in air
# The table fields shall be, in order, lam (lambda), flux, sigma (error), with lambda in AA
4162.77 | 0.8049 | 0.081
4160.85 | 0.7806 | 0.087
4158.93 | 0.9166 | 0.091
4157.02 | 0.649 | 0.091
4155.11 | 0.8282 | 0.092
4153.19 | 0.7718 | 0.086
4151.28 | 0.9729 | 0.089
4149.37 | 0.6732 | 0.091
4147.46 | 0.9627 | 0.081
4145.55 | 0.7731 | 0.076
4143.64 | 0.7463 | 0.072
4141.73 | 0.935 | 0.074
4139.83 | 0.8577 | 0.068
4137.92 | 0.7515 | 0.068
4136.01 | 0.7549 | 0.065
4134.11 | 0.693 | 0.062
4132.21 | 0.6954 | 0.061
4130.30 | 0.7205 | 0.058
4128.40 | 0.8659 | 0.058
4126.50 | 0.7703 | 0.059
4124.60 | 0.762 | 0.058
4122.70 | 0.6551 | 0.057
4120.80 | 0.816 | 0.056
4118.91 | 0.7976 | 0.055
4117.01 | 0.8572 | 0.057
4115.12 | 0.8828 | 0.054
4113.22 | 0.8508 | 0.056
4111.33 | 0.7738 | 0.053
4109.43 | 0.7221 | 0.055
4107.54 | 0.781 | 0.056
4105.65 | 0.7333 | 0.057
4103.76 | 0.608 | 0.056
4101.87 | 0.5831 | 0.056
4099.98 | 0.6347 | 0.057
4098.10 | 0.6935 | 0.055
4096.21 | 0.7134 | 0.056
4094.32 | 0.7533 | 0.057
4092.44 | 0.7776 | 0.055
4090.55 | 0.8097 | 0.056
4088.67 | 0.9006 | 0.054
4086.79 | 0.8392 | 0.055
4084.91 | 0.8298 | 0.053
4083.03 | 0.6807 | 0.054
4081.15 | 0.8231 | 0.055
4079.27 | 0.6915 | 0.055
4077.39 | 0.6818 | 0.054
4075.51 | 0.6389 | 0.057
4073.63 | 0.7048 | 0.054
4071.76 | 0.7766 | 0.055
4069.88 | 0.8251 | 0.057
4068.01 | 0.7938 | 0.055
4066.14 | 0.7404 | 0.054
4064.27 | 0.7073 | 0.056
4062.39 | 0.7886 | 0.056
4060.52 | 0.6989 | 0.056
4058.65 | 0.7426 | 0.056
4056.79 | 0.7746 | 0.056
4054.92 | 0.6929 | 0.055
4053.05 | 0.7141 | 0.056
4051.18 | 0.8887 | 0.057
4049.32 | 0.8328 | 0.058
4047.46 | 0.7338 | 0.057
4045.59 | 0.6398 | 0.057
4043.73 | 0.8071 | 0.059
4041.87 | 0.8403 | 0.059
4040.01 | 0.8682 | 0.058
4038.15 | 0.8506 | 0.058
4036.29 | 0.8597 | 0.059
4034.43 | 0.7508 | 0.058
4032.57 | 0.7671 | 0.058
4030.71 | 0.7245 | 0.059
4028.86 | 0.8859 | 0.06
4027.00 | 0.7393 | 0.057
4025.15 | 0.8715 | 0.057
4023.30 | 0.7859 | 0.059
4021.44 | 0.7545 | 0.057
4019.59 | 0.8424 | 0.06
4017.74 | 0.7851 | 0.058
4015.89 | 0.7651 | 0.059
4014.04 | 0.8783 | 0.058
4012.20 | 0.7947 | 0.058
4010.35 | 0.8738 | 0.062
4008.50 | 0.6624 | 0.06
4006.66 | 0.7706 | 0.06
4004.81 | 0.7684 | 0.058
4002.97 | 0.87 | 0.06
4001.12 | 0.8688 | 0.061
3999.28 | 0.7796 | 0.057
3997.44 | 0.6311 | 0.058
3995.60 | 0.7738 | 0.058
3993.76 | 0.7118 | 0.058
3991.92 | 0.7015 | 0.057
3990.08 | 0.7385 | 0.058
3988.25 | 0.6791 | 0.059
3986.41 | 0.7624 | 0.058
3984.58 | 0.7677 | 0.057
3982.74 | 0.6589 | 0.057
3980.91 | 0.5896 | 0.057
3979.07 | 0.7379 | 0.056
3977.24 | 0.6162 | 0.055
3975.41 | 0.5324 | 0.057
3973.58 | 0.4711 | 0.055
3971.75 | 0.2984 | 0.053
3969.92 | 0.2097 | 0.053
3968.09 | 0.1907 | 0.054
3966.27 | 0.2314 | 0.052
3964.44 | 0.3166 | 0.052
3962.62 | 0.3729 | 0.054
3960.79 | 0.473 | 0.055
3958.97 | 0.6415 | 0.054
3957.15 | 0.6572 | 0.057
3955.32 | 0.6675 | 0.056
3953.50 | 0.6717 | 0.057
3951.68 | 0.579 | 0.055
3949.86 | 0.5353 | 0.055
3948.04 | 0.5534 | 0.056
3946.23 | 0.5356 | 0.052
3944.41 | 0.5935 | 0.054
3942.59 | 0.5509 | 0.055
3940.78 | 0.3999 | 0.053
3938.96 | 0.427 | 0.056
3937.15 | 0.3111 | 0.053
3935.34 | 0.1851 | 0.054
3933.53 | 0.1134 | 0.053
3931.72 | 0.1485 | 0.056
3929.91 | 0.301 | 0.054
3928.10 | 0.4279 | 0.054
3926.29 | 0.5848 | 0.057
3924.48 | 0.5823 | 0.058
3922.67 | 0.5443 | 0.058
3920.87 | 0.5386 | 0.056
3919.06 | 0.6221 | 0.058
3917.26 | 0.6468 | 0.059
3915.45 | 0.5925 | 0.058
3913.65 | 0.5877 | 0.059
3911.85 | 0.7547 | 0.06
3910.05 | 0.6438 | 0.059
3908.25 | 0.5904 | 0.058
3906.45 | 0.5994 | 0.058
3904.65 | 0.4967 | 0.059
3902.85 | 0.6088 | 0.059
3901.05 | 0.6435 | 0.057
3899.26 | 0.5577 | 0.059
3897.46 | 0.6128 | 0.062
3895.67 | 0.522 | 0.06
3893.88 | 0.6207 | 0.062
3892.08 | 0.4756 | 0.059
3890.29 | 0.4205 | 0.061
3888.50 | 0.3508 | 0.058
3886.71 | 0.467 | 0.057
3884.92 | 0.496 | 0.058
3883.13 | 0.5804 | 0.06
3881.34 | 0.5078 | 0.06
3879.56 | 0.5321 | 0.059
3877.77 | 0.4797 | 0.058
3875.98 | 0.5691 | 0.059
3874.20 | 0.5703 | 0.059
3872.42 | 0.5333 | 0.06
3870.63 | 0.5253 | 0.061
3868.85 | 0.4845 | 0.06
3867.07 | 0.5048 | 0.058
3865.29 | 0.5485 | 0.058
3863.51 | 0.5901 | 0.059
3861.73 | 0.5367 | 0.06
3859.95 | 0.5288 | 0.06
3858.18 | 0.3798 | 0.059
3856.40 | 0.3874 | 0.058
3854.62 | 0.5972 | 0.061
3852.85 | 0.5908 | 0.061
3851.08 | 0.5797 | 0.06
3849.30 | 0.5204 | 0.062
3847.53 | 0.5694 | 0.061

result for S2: 0.39 mag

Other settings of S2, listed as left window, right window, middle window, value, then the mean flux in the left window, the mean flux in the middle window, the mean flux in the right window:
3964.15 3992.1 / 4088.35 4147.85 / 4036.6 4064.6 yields -0.19 mag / 0.532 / 0.775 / 0.767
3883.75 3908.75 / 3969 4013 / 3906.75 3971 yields 0.23 mag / 0.533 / 0.48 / 0.678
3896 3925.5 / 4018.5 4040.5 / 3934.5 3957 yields 0.29 mag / 0.6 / 0.507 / 0.807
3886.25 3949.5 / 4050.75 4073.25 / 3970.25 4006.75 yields -0.08 mag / 0.504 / 0.677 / 0.758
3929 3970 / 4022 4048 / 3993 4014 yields -0.18 mag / 0.425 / 0.778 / 0.795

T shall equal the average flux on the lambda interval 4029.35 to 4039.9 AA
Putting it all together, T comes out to 0.8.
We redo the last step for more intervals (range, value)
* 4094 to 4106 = 0.667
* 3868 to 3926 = 0.555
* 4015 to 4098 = 0.774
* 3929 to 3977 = 0.425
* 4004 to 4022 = 0.791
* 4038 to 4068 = 0.769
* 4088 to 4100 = 0.761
